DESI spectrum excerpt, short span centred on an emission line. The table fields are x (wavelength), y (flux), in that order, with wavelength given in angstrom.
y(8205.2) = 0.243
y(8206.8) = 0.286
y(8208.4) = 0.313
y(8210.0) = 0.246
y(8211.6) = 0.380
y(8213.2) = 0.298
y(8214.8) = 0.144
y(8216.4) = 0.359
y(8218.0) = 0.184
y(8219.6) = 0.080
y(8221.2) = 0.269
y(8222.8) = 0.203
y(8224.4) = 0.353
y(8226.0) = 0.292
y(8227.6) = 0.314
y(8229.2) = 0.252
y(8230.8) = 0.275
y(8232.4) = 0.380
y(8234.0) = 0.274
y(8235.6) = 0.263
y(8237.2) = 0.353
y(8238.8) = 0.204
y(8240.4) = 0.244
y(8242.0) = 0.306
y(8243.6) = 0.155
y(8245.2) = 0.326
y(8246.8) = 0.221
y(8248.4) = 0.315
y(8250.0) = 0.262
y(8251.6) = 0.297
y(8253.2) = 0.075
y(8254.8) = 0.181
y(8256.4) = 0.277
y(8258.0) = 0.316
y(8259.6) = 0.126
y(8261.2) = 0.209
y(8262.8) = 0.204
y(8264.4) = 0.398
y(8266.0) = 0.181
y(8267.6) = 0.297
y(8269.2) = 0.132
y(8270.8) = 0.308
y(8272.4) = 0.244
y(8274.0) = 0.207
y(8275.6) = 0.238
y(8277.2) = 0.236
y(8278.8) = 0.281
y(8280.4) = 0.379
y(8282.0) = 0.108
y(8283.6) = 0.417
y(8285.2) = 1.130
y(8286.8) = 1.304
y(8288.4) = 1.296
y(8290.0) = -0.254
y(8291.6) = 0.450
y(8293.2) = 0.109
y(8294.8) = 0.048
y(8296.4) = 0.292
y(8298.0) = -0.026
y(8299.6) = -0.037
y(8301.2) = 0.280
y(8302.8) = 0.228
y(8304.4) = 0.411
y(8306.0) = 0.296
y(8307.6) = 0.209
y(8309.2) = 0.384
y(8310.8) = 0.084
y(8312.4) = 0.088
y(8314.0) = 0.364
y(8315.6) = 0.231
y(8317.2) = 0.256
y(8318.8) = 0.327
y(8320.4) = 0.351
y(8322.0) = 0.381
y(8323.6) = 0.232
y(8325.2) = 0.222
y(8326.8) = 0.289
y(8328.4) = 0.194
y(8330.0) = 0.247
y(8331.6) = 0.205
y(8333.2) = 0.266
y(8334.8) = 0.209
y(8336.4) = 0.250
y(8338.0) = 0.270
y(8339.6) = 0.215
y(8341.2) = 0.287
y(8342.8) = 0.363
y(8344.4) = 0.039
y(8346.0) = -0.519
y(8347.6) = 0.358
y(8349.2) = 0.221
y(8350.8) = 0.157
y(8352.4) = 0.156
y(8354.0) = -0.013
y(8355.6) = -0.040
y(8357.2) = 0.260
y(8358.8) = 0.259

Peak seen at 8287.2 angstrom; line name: Hgamma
